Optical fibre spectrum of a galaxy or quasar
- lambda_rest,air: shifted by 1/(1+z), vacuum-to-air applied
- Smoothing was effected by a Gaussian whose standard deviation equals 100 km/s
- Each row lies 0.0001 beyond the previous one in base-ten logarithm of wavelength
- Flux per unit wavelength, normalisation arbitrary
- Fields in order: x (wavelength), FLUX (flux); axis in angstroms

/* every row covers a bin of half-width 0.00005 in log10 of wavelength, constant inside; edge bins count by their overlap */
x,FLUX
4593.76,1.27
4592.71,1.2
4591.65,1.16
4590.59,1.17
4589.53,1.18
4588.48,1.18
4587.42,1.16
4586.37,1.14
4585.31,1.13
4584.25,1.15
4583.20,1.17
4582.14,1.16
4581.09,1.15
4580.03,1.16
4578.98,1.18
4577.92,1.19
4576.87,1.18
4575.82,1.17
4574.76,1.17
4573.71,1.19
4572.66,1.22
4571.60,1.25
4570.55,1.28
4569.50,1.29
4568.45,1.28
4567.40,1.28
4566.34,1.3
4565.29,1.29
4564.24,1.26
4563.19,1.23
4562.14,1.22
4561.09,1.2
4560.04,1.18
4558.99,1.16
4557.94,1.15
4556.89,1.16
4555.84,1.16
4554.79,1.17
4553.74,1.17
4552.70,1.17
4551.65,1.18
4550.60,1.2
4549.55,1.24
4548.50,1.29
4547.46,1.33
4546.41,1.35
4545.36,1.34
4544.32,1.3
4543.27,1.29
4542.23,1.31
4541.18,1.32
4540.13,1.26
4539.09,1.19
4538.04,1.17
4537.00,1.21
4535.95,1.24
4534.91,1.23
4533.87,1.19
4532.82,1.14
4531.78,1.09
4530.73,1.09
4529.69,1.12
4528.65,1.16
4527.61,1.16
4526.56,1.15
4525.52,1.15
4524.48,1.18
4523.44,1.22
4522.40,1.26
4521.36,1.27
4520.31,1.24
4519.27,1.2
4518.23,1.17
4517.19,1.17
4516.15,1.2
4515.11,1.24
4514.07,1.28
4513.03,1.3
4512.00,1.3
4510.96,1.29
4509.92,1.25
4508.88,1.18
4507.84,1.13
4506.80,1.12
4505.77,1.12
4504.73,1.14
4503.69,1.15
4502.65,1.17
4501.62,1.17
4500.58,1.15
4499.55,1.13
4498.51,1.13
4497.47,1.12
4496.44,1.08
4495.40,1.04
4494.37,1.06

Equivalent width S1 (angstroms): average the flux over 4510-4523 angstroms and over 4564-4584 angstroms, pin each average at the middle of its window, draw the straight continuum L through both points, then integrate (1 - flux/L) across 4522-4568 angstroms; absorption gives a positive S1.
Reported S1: 0.6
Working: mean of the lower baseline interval 1.24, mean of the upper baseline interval 1.22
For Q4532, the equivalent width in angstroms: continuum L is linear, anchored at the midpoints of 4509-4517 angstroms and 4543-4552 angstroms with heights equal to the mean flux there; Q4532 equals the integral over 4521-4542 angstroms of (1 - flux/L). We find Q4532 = 1.3 angstroms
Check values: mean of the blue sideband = 1.26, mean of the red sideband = 1.28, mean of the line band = 1.19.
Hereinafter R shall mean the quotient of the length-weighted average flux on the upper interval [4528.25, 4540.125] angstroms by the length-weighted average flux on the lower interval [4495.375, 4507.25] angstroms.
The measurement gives 1.0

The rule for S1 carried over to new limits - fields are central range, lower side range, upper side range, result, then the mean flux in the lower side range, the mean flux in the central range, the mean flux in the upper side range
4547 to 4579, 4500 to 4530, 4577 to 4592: -1.2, 1.2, 1.22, 1.16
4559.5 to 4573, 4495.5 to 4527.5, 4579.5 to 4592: -1.0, 1.19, 1.25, 1.16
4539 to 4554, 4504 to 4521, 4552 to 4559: -1.2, 1.21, 1.27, 1.16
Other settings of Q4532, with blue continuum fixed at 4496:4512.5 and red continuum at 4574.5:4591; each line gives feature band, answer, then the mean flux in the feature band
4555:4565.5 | -0.30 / 1.2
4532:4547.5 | -1.17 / 1.25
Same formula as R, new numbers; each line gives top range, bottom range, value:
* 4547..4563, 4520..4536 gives 1.02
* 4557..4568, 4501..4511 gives 1.05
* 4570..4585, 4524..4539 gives 1.02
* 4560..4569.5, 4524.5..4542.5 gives 1.06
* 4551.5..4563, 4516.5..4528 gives 0.98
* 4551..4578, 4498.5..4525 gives 1.01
